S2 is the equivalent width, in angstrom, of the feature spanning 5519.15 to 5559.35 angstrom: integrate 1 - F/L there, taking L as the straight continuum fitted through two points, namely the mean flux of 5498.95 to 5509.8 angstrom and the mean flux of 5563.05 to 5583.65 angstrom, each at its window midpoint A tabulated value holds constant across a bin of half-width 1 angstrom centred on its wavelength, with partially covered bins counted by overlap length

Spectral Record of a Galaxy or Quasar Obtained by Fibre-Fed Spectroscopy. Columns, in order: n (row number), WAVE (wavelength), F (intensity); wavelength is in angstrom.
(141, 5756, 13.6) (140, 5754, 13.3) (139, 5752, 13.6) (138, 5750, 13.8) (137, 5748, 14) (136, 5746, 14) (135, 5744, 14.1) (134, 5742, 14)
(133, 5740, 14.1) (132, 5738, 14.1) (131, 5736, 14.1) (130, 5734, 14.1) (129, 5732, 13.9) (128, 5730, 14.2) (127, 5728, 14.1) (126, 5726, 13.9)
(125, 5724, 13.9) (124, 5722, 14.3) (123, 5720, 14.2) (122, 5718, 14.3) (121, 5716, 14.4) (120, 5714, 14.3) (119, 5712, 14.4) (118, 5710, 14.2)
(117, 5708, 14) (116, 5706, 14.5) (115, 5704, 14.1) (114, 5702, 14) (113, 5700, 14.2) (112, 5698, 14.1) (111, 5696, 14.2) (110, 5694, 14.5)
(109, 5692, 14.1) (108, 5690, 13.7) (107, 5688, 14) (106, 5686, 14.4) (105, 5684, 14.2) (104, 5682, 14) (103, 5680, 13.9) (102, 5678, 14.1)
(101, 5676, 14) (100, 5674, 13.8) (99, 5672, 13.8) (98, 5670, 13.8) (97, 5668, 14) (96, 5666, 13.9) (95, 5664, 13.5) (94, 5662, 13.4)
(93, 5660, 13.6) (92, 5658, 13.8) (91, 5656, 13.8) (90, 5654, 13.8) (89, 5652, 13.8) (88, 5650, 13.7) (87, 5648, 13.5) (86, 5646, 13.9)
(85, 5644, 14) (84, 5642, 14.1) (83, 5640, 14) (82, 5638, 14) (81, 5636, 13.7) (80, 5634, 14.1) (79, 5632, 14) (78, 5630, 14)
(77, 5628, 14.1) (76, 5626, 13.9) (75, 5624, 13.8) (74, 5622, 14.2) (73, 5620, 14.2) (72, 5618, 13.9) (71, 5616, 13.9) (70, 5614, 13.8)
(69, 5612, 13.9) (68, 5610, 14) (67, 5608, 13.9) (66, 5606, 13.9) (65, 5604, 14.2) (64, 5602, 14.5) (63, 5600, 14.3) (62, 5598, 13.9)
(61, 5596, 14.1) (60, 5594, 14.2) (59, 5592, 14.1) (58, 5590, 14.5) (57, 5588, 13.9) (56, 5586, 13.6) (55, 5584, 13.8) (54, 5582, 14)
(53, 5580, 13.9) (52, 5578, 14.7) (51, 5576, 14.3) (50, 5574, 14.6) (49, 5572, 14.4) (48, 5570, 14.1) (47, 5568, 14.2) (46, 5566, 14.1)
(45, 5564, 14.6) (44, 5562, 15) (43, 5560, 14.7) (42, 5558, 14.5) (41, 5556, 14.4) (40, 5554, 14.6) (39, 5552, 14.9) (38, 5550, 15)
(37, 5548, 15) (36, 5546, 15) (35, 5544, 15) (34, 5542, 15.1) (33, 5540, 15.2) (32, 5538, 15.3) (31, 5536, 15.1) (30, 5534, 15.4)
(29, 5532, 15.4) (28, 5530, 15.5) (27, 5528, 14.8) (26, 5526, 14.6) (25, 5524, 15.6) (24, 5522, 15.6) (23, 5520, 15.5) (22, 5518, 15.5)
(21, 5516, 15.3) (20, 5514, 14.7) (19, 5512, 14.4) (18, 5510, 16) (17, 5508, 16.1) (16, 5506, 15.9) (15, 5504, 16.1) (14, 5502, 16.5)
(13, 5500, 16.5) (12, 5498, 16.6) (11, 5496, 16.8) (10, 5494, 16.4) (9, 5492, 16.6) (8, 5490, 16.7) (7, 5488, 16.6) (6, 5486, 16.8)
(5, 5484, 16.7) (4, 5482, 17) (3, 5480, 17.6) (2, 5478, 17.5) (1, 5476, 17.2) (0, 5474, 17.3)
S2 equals 0.4 angstrom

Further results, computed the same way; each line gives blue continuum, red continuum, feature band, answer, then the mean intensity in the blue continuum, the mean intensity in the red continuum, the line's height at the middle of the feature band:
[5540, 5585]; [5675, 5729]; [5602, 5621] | 0.6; 14.6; 14.1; 14.4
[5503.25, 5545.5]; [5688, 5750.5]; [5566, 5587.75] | 1.2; 15.3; 14.1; 15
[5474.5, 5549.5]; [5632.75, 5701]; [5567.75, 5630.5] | 2.9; 15.9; 13.9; 14.8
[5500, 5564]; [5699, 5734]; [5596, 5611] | 0.7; 15.2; 14.2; 14.8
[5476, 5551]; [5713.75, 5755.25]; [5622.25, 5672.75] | 3.1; 15.8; 14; 14.7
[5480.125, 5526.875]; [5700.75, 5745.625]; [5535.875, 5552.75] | 0.7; 16.1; 14.1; 15.7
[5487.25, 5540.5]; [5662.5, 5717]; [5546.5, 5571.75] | 1.2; 15.7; 14.1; 15.3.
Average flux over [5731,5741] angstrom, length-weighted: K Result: 14.1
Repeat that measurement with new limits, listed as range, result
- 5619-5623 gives 14.2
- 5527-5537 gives 15.2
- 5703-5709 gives 14.2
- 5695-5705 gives 14.1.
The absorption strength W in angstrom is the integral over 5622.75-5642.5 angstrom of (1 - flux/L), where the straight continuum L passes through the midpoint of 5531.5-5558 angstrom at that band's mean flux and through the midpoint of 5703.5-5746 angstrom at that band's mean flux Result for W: 0.8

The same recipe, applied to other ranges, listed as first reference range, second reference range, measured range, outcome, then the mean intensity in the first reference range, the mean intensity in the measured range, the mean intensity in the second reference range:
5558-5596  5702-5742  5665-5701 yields 0.4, 14.3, 14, 14.2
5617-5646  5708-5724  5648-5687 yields 0.7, 14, 13.8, 14.3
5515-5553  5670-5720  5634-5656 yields 0.9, 15.2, 13.9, 14.1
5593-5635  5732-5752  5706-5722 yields -0.3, 14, 14.3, 14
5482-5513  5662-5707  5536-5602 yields 4.2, 16.3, 14.5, 14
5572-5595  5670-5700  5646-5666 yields 0.6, 14.2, 13.7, 14.1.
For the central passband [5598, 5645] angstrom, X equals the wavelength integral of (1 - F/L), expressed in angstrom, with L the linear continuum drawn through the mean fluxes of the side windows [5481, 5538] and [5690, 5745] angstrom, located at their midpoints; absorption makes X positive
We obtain 2.9 angstrom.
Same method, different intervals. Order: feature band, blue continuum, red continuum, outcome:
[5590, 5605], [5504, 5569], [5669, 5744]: 0.53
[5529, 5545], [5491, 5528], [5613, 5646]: 0.13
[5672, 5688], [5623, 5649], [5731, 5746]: -0.06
